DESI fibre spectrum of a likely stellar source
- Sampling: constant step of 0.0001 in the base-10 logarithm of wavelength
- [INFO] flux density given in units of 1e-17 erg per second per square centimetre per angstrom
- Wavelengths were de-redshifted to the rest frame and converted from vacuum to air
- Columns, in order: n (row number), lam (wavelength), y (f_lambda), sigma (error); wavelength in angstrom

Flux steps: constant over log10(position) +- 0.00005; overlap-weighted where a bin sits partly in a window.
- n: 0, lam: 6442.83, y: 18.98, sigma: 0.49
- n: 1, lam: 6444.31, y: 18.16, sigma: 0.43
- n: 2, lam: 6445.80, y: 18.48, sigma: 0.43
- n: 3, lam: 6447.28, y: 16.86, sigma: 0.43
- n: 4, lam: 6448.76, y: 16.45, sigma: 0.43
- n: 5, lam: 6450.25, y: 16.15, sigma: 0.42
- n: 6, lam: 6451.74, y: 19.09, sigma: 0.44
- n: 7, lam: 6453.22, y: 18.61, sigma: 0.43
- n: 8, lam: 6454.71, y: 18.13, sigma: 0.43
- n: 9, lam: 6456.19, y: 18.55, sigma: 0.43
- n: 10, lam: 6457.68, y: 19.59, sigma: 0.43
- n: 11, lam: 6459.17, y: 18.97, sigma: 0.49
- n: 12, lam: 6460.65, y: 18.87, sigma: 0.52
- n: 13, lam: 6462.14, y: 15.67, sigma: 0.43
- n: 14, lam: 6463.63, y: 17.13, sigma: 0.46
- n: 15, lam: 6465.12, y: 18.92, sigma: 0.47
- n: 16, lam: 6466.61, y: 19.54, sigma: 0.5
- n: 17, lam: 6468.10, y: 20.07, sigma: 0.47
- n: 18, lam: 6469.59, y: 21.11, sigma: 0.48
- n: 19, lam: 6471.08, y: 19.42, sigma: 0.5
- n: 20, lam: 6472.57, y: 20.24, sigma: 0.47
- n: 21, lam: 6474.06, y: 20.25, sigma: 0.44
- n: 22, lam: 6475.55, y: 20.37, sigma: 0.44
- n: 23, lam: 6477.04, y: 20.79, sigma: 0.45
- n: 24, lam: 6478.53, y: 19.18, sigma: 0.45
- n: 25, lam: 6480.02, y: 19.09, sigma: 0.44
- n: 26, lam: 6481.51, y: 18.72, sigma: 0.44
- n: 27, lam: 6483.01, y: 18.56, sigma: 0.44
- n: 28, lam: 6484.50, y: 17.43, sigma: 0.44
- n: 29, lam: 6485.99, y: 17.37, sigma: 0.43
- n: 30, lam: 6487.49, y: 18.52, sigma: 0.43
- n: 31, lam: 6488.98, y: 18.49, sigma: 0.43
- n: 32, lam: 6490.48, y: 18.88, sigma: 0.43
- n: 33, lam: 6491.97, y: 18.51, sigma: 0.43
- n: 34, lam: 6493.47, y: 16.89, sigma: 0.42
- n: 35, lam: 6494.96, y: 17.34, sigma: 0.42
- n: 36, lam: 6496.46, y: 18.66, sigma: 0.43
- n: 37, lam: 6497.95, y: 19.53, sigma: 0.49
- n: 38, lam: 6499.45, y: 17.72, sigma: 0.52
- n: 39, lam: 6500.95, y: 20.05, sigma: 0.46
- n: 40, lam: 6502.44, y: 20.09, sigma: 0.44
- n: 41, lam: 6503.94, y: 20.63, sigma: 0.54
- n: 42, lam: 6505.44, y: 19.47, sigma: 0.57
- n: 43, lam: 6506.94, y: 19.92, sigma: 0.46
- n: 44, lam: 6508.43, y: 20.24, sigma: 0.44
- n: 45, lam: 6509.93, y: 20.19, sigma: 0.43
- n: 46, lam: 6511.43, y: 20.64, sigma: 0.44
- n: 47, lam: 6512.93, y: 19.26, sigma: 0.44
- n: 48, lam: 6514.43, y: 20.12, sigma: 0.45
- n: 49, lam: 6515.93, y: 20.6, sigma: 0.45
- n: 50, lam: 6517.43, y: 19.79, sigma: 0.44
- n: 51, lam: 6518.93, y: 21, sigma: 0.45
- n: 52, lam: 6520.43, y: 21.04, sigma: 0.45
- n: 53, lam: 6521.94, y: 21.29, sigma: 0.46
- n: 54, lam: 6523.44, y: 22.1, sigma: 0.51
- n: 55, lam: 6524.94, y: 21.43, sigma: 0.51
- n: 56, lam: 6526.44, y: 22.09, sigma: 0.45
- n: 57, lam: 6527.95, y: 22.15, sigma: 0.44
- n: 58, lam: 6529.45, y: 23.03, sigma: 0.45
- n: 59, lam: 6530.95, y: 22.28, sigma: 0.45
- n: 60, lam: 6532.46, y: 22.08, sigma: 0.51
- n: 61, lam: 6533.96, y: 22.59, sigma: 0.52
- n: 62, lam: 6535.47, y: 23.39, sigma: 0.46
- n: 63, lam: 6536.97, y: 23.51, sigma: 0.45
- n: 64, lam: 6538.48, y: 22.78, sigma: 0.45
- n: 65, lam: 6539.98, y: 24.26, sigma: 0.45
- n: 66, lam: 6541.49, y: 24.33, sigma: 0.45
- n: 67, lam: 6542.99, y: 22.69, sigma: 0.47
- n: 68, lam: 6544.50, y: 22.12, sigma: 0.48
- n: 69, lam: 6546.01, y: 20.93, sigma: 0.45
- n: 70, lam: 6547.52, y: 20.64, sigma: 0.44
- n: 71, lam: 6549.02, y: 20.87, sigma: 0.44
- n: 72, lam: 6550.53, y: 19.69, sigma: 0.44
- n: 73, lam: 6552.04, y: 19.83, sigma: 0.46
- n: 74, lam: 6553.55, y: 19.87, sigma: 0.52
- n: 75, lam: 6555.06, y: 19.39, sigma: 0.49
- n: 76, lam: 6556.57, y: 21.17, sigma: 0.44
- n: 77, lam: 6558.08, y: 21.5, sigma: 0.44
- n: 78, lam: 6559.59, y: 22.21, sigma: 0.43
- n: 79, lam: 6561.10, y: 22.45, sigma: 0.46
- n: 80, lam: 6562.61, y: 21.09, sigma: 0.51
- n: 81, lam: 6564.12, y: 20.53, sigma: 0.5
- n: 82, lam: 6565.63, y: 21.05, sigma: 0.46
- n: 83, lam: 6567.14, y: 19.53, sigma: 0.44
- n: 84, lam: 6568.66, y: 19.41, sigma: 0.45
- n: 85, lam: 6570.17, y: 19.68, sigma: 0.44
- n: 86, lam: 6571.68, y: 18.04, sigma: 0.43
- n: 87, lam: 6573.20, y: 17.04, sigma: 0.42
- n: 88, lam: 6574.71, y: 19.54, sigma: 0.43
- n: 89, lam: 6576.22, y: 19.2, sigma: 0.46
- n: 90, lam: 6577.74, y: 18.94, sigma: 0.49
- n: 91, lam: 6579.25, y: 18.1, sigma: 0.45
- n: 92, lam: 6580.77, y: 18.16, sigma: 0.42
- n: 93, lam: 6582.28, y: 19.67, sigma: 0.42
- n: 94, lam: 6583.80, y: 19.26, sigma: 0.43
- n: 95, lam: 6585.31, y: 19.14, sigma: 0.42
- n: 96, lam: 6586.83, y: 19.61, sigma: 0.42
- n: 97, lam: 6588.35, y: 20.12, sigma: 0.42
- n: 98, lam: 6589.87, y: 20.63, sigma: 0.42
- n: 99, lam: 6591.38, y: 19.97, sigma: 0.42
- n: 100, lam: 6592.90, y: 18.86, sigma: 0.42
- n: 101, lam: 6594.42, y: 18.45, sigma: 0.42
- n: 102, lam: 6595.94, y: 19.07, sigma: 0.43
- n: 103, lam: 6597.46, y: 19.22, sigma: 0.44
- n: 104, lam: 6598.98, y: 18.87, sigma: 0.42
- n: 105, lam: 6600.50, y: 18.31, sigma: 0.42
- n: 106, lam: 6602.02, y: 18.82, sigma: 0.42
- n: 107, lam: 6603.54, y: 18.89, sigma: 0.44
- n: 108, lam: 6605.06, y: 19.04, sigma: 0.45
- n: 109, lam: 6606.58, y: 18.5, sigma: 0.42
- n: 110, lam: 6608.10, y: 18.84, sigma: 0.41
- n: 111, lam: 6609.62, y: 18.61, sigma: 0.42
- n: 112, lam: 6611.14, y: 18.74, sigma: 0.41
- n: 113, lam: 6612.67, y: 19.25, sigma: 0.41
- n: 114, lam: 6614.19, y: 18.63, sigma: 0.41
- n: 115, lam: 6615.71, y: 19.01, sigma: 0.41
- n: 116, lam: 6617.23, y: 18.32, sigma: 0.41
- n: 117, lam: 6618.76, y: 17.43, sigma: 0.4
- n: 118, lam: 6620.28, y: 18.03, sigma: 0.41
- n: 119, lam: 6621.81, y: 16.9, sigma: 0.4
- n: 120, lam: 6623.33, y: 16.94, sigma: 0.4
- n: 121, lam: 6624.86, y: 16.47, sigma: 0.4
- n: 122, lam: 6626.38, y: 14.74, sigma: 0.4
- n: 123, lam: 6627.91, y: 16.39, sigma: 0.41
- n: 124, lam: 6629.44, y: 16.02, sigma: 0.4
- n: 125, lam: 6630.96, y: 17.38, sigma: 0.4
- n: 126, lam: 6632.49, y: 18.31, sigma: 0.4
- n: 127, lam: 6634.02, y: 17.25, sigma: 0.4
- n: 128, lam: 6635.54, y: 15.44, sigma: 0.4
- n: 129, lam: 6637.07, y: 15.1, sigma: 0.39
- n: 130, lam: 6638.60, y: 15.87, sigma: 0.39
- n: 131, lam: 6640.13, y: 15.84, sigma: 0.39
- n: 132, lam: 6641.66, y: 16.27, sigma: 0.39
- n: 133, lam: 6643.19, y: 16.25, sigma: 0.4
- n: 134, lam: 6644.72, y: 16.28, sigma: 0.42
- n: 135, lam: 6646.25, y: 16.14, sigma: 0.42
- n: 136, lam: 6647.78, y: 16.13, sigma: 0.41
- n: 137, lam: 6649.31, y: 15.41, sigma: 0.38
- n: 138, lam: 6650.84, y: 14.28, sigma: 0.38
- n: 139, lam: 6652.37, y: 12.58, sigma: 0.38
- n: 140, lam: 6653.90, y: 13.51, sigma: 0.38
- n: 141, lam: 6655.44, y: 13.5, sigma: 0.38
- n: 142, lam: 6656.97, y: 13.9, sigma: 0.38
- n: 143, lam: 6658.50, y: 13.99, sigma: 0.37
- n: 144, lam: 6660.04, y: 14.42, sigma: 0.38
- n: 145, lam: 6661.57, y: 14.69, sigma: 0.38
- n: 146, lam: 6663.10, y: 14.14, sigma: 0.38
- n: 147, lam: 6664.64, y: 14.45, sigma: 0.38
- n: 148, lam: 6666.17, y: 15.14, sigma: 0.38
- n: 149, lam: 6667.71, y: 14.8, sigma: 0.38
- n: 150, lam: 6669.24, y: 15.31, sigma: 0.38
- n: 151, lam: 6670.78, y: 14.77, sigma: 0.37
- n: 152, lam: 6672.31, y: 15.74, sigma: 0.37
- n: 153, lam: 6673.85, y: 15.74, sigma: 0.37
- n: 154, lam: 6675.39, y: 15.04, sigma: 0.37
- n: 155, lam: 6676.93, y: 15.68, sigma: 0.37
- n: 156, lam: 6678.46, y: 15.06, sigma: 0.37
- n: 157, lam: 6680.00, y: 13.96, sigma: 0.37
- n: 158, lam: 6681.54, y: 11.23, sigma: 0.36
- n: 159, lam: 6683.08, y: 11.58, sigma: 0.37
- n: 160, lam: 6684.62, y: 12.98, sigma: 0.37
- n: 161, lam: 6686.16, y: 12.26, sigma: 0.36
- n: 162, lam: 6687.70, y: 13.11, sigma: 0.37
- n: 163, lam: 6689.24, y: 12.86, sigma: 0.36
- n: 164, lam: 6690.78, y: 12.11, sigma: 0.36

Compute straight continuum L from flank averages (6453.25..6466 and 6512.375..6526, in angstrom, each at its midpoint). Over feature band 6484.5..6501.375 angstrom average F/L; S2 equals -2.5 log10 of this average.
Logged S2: 0.08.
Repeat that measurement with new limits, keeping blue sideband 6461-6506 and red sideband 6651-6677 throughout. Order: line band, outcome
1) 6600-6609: -0.17 mag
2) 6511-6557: -0.21 mag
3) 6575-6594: -0.17 mag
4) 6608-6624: -0.16 mag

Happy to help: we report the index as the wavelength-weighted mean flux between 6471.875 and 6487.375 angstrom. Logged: 19.2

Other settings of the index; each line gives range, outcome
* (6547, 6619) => 19.5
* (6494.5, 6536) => 20.7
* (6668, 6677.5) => 15.3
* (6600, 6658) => 16.7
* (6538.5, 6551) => 22.1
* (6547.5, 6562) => 20.8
